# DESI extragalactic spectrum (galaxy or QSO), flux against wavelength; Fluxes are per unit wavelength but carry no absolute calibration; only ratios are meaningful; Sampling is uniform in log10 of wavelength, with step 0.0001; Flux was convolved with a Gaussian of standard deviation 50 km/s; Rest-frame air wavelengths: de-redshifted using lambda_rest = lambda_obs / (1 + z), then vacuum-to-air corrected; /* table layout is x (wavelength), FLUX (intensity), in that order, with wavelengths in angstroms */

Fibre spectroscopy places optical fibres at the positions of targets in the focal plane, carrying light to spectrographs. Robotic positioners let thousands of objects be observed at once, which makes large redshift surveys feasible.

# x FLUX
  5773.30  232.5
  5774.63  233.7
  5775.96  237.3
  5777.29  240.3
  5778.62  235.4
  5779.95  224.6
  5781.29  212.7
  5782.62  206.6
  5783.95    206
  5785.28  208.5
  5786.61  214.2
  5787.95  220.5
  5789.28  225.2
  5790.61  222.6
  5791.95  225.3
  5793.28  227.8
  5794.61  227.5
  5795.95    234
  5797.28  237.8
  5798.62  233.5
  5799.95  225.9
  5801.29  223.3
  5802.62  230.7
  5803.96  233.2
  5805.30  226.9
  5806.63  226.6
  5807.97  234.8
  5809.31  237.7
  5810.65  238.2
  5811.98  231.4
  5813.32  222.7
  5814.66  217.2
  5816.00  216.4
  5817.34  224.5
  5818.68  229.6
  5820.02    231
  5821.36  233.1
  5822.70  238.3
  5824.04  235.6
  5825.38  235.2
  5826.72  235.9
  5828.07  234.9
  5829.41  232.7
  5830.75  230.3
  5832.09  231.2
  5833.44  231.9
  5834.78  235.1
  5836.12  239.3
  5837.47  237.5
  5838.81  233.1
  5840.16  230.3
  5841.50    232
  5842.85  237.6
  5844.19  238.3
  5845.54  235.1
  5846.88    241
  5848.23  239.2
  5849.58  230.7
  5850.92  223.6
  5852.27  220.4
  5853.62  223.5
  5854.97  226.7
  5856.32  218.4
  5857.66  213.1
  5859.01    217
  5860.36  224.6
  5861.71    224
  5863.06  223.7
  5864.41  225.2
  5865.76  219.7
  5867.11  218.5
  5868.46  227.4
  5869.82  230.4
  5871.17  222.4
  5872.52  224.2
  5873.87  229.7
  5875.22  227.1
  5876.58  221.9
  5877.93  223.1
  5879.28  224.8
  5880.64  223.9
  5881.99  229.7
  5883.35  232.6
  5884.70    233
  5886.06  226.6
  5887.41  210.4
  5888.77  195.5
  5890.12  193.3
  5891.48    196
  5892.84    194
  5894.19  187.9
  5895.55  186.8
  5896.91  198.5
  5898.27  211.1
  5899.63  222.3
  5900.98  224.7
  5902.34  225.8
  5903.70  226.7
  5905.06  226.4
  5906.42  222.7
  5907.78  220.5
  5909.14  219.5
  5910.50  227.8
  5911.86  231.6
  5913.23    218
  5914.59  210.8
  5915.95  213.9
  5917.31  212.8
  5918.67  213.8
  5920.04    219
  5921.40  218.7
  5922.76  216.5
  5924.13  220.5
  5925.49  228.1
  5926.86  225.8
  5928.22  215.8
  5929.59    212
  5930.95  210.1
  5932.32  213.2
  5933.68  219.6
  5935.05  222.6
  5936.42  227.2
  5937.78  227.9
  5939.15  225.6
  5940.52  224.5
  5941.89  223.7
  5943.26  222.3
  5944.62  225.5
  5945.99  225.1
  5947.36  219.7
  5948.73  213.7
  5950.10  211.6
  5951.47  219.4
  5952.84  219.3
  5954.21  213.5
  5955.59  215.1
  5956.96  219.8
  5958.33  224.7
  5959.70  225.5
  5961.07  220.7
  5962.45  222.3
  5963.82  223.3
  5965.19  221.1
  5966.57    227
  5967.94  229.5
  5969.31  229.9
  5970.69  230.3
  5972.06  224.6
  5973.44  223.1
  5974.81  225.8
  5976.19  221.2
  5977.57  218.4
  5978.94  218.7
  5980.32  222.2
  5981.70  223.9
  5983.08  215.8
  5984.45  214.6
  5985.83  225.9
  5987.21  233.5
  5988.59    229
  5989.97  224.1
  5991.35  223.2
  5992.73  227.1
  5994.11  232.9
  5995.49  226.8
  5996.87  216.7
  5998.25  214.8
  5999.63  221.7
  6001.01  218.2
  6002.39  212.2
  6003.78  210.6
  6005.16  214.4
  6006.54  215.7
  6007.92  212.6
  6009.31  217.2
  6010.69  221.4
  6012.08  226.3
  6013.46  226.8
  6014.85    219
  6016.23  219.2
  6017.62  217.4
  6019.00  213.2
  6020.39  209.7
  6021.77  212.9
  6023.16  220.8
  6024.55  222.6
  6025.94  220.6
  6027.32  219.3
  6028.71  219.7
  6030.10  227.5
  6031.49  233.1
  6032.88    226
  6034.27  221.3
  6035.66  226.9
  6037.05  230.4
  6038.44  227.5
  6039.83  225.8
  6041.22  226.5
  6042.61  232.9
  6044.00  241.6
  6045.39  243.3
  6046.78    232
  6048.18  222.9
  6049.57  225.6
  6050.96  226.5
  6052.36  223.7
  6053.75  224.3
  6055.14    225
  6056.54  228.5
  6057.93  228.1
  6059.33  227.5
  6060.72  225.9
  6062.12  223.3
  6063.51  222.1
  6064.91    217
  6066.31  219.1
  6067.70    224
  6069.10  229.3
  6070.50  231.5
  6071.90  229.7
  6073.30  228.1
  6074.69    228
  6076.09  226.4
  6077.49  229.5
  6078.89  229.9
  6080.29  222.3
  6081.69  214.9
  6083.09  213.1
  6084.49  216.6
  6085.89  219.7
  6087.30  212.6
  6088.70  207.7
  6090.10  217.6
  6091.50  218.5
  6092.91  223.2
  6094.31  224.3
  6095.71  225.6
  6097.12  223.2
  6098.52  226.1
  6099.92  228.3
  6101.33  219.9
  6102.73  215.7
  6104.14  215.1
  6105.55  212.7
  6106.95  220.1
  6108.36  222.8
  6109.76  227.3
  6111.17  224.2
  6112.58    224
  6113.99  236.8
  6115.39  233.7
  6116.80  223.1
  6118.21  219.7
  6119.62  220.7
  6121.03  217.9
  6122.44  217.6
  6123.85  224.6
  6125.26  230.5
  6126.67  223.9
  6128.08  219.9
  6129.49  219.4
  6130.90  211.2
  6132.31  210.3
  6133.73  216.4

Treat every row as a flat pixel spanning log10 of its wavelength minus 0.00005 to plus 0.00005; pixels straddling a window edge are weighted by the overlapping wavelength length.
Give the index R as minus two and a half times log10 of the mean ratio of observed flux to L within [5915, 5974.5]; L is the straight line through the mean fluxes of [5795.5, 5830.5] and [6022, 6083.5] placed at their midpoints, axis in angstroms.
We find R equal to 0.03 mag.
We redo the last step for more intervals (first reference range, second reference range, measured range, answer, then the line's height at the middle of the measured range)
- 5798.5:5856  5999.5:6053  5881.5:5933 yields 0.06 mag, 228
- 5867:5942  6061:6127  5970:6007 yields -0.01 mag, 220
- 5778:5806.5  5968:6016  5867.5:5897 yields 0.04 mag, 223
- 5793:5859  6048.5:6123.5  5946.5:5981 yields 0.02 mag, 227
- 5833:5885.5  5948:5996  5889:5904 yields 0.11 mag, 226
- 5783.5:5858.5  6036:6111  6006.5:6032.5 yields 0.03 mag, 225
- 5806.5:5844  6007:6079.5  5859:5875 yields 0.03 mag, 231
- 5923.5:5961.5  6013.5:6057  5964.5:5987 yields -0.01 mag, 222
